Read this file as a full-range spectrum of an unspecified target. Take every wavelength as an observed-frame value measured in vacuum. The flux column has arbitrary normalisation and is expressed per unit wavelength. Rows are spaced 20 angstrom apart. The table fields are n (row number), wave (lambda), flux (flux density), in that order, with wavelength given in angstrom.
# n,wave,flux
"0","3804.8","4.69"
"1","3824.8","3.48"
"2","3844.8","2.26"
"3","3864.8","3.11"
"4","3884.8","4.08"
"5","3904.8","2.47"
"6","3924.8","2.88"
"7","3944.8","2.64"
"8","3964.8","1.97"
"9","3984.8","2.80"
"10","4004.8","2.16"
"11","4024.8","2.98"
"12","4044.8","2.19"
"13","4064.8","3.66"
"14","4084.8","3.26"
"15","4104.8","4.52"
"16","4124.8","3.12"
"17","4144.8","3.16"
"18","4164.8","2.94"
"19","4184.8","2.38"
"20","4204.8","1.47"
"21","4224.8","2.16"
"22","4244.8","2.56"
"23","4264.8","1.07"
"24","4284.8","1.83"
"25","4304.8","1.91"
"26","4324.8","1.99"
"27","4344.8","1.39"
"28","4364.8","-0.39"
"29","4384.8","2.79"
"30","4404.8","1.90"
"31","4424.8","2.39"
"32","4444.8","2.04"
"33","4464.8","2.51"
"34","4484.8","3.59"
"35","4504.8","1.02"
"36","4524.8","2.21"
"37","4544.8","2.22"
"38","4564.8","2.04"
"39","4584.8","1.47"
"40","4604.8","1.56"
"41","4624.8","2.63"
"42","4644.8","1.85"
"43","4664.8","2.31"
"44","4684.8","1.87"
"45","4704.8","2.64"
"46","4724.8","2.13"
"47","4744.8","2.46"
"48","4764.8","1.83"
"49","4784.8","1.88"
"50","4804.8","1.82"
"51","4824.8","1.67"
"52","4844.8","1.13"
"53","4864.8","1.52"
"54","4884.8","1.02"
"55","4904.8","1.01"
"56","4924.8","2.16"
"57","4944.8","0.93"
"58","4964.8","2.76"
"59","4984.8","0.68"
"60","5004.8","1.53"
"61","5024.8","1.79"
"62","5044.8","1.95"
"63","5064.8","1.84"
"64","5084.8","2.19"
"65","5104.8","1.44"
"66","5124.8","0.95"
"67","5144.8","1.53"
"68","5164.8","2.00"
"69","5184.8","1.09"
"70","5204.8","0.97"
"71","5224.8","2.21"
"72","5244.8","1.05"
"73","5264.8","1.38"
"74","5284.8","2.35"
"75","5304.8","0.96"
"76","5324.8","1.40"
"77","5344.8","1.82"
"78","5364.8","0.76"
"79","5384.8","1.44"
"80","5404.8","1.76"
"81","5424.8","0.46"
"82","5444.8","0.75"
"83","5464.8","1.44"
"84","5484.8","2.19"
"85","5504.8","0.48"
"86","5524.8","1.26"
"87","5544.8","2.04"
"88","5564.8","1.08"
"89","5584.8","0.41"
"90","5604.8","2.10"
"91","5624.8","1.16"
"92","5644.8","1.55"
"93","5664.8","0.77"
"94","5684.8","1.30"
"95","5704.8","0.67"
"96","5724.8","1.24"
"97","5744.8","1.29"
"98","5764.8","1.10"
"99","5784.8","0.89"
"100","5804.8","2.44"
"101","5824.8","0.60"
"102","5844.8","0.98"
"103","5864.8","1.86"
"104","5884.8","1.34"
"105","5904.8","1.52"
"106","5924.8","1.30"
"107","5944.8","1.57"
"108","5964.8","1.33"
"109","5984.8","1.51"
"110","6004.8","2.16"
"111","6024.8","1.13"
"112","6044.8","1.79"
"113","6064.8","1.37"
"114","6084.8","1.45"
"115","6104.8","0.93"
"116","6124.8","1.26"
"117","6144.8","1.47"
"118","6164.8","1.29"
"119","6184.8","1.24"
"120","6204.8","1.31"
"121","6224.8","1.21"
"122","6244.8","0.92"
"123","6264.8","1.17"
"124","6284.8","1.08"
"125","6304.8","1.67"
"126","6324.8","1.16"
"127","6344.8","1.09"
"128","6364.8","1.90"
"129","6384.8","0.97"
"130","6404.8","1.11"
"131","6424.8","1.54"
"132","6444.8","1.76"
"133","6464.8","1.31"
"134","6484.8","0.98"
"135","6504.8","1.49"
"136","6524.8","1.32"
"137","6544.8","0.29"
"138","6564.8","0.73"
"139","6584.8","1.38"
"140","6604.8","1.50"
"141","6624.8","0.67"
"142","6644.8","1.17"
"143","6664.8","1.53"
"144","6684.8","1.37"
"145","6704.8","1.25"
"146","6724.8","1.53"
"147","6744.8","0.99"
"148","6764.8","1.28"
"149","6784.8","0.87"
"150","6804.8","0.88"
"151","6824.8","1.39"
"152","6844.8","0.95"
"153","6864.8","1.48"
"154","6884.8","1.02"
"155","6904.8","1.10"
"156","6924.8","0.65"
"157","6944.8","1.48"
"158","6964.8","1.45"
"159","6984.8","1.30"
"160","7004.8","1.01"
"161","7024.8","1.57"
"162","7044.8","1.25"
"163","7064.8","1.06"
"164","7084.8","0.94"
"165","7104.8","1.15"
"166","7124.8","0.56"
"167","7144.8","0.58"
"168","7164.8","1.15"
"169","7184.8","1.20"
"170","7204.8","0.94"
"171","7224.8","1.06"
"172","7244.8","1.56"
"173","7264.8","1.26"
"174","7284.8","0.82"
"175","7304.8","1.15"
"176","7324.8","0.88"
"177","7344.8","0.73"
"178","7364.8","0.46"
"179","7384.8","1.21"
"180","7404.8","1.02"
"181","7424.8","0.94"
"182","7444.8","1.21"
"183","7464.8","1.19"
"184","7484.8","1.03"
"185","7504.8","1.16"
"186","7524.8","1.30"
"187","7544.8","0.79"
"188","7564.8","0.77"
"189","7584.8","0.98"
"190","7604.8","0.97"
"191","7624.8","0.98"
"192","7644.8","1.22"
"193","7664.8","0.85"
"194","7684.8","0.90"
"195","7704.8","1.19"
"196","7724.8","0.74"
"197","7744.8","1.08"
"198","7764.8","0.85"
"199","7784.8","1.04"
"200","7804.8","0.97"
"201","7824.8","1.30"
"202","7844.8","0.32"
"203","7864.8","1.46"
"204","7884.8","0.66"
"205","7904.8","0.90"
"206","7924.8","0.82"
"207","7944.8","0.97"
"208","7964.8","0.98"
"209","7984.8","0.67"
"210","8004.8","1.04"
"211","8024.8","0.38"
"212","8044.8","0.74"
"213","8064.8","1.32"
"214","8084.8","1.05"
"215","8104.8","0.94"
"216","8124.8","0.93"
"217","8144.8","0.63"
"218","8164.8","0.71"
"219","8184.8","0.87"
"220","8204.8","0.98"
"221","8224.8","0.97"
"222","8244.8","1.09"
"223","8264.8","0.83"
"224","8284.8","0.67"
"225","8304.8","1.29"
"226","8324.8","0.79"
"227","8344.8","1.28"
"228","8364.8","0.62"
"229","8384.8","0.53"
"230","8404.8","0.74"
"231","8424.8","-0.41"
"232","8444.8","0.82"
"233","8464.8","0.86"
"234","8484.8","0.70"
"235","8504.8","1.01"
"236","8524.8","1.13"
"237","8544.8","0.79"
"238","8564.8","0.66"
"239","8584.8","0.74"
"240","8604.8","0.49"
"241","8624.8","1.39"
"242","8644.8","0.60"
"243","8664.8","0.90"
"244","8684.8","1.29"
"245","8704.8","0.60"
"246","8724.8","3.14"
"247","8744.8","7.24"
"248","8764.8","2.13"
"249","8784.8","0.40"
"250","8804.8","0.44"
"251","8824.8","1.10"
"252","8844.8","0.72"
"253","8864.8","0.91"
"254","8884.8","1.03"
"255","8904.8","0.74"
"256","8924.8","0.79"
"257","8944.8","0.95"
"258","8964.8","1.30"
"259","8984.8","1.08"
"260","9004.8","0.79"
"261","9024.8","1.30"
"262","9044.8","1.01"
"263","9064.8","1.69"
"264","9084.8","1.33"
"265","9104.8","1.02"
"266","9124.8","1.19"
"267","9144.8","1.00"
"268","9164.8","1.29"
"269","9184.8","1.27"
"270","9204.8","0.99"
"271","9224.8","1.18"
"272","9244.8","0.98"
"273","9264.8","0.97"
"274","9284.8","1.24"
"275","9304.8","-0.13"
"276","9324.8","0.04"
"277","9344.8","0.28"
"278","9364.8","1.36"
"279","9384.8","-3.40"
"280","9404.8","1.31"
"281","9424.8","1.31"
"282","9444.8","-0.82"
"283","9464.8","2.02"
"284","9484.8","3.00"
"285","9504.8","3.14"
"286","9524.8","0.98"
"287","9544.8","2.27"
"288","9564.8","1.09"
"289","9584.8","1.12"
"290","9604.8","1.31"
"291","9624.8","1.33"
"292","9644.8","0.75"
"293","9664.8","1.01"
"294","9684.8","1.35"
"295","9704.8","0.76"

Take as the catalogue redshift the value 1.344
